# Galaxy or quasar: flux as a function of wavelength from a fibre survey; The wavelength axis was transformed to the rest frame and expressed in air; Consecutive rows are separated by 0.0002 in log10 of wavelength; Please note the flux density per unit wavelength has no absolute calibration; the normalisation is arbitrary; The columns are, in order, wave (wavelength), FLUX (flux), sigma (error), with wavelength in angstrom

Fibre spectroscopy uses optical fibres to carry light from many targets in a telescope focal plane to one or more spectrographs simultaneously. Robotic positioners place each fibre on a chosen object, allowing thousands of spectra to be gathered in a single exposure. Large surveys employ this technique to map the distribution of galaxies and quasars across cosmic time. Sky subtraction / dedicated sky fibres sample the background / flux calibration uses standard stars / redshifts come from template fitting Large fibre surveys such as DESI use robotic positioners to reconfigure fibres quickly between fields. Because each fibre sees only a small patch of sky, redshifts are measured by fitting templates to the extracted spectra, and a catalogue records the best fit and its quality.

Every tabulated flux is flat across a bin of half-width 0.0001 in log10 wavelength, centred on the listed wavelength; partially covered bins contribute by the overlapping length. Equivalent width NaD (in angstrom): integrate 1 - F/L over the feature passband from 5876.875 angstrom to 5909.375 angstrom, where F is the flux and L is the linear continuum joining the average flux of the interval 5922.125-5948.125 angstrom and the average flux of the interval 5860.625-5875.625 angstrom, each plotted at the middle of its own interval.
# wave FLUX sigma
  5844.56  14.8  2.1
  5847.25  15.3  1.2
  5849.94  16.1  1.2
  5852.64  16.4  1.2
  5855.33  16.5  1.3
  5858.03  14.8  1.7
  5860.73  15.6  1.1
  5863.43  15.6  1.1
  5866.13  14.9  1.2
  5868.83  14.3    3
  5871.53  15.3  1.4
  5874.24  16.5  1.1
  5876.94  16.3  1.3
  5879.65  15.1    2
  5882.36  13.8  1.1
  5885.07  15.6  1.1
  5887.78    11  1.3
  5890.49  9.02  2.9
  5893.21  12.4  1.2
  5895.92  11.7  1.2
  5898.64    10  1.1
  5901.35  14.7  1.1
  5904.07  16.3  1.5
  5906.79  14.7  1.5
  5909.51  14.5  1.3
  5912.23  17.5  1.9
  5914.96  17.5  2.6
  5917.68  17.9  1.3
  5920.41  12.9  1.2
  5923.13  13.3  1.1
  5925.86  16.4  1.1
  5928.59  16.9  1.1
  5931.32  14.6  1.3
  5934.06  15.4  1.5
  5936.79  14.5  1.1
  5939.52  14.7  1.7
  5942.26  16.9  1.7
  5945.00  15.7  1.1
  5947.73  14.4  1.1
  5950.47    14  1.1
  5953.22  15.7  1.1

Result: 4.3 angstrom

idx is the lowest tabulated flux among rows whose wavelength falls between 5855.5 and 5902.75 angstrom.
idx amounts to 9.02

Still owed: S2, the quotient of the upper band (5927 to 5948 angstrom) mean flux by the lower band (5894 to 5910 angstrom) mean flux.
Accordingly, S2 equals 1.14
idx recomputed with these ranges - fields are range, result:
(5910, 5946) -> 12.9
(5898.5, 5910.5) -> 10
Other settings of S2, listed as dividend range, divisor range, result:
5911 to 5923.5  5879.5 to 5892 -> 1.26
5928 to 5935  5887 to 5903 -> 1.34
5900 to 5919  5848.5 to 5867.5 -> 1.03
